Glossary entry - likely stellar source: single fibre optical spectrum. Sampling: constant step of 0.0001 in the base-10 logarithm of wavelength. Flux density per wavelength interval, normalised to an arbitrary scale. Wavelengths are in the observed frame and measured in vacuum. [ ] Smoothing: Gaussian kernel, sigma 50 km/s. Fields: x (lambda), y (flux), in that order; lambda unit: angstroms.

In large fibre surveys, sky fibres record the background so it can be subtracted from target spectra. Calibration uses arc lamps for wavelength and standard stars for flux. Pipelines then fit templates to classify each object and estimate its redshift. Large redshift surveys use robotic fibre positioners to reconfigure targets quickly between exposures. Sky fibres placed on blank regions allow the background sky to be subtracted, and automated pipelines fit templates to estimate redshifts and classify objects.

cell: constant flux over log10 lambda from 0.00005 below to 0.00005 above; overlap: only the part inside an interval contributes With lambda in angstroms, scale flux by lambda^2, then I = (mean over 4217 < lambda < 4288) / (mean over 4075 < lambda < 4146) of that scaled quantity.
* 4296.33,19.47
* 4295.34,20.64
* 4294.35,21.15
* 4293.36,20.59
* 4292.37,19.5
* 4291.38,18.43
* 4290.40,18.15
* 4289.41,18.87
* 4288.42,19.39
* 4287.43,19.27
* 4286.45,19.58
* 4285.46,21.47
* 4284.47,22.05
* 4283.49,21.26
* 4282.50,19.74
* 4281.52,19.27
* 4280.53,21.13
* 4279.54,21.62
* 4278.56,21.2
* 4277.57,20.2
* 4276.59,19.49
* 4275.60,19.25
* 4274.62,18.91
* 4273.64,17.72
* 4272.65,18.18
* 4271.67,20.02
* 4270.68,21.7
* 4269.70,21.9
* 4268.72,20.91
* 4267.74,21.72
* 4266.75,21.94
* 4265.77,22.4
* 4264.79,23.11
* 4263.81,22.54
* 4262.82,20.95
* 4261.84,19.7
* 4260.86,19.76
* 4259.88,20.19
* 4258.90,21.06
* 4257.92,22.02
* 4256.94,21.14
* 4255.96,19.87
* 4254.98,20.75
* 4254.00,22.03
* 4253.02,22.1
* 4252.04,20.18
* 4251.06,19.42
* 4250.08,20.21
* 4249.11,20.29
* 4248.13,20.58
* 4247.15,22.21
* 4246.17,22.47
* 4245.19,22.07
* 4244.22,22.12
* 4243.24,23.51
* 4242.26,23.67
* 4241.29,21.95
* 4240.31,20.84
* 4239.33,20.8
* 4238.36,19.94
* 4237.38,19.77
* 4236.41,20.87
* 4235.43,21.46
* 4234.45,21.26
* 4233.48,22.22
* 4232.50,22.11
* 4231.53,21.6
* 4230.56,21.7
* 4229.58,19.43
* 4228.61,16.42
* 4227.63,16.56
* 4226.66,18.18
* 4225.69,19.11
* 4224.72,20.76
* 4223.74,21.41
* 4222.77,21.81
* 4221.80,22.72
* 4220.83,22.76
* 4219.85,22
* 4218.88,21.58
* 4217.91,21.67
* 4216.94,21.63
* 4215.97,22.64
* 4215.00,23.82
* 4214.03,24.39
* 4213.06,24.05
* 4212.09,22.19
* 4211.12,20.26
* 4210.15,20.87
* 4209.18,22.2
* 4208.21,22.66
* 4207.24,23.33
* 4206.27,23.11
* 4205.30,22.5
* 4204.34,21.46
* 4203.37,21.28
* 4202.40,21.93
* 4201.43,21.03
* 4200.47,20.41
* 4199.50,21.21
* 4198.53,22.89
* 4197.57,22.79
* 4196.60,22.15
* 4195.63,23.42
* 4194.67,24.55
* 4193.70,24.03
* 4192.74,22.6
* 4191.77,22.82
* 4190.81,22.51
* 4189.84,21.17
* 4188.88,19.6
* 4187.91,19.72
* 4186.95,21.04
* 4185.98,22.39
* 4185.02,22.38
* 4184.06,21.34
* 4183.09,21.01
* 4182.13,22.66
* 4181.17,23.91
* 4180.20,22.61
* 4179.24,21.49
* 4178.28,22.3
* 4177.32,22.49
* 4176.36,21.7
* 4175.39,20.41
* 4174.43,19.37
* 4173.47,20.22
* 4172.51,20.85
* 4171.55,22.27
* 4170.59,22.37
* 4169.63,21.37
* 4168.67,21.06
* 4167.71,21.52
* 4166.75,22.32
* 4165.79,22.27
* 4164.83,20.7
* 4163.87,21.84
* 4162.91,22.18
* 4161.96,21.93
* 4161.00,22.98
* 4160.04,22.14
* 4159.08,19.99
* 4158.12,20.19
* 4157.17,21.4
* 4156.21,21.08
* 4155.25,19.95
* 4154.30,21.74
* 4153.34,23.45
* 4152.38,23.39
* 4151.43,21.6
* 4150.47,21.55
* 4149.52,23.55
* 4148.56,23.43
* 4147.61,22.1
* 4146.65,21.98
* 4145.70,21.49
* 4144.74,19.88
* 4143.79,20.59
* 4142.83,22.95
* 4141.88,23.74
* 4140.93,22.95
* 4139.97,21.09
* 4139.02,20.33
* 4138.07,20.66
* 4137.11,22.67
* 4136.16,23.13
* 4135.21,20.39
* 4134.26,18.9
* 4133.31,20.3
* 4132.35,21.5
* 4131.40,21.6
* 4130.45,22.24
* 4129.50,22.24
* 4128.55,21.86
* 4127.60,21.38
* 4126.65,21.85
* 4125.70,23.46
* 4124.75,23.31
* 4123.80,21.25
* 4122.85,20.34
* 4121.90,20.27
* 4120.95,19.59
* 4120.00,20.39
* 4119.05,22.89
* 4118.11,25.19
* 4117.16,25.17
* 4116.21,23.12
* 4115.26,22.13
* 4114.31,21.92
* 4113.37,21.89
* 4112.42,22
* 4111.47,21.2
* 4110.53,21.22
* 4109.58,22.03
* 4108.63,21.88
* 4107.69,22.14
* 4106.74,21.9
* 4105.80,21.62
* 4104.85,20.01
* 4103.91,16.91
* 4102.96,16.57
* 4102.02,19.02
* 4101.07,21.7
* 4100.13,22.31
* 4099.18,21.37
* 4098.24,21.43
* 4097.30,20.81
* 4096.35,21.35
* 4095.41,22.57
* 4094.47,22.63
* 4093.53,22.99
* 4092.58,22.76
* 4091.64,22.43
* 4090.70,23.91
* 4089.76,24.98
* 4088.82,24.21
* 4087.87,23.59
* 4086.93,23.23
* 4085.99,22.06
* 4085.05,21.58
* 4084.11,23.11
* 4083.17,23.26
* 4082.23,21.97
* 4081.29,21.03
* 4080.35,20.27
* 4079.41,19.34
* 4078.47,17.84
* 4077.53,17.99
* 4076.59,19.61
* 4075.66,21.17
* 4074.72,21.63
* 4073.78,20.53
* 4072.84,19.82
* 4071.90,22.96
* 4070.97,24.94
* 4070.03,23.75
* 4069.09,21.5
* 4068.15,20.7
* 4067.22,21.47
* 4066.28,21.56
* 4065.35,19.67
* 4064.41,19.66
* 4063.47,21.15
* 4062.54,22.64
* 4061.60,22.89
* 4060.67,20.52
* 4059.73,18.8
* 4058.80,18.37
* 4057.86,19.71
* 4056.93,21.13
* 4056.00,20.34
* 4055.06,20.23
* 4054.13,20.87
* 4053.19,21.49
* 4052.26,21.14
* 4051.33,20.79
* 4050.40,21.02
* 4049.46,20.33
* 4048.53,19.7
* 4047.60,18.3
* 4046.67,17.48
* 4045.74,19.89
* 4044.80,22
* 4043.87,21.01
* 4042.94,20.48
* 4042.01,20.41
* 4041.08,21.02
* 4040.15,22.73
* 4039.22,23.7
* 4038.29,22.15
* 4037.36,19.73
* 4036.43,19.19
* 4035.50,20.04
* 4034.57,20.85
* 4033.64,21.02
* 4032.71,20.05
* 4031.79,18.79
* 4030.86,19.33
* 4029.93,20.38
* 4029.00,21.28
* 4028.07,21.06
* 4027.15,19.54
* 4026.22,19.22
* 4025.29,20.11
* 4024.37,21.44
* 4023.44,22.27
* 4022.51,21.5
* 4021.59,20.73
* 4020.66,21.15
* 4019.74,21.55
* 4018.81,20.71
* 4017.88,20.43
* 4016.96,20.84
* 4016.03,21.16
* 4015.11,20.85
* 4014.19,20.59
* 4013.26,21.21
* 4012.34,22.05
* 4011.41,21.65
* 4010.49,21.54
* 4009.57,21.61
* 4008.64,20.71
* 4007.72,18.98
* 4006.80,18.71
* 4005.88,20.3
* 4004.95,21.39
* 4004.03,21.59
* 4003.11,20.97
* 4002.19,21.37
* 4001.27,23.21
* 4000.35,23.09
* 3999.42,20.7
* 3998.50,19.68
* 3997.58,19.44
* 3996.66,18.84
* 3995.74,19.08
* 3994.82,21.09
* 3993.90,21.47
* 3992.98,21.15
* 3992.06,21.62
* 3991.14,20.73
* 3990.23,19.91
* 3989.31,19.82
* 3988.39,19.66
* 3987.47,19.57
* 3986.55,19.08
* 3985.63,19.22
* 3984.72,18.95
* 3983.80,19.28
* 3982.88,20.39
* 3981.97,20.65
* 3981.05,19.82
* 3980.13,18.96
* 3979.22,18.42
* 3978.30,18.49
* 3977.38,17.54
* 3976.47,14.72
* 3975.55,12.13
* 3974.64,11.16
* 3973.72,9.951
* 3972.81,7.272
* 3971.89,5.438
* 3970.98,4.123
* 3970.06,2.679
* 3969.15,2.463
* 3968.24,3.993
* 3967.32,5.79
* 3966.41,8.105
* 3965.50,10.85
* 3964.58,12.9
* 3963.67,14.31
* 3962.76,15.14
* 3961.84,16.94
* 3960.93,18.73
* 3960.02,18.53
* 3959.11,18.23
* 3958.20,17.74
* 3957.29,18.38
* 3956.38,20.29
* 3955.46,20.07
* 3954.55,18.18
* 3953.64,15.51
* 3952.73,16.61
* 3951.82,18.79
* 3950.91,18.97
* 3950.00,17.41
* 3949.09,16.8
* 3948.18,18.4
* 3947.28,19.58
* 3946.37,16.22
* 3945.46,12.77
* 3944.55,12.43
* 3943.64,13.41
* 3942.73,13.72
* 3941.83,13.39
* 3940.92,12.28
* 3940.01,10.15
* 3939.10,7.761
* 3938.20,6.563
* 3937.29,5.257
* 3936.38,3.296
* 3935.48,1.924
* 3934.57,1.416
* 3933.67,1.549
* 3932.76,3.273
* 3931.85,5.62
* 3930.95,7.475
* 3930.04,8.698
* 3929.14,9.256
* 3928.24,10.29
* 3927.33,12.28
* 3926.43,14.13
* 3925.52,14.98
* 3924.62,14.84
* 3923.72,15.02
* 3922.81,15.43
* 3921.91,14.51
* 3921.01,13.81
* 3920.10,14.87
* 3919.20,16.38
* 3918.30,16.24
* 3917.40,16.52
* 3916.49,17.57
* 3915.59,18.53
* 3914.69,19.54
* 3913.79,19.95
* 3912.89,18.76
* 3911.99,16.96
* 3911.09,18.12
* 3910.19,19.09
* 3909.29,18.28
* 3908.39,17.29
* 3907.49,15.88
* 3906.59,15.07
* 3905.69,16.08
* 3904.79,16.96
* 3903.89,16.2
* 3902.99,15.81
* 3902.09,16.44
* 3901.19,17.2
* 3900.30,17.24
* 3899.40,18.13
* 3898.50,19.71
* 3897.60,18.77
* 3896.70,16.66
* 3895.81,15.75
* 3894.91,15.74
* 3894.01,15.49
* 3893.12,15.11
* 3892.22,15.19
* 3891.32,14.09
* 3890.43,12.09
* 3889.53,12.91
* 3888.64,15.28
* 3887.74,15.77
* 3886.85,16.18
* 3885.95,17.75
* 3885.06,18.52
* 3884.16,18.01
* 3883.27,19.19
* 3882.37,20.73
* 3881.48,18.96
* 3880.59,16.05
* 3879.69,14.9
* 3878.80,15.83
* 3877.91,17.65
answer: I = 1.03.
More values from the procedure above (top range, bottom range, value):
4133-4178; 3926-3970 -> 1.97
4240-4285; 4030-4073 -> 1.12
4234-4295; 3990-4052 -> 1.13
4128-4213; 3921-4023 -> 1.52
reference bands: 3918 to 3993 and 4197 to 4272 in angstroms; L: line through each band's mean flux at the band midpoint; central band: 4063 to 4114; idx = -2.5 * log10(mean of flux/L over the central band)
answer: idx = -0.229 mag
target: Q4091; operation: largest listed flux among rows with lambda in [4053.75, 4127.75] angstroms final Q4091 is 25.19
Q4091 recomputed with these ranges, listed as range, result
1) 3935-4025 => 23.21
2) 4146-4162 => 23.55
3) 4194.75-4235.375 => 24.39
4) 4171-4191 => 23.91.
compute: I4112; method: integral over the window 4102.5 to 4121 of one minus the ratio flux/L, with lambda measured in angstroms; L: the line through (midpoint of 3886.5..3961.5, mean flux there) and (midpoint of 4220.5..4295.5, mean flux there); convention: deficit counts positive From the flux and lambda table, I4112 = -3.6 angstroms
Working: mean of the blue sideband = 14.6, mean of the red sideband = 20.7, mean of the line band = 21.5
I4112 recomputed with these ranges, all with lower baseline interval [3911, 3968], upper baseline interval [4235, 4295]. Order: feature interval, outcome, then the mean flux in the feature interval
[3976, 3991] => -4.6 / 19.1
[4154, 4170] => -2.6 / 21.5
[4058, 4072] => -4.2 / 21.3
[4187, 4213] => -3.7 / 22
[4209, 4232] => -1.7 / 21.2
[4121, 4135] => -2.9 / 21.4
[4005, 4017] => -4.5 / 20.8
